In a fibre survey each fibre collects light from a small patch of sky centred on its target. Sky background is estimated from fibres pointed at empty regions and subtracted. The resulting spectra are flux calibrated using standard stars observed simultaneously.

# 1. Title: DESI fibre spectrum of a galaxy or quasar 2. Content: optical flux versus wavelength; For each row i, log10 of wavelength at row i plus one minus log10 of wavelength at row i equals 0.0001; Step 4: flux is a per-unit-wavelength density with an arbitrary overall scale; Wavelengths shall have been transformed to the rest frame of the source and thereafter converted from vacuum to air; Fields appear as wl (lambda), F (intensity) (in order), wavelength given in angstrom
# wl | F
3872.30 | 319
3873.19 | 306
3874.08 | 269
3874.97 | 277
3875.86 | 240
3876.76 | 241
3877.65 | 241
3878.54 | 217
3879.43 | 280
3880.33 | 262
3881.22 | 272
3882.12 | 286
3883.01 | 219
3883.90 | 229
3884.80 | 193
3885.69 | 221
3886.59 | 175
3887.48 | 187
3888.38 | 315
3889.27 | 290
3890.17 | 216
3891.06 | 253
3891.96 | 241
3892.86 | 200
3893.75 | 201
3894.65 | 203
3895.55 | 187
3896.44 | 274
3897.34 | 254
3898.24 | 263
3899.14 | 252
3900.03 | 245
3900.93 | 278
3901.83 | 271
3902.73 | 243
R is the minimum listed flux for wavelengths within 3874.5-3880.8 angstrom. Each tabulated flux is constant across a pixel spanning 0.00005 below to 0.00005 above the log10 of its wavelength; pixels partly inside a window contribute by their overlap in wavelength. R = 217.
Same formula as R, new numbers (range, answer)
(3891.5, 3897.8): 187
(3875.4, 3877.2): 240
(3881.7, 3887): 175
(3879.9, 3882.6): 262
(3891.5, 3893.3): 200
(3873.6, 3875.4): 269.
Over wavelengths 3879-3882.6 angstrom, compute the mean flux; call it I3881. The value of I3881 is 274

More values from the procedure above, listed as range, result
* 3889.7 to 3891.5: 235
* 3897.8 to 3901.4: 260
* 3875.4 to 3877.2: 240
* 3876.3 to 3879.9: 244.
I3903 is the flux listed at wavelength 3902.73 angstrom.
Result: 243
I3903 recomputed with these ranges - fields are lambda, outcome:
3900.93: 278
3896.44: 274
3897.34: 254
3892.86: 200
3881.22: 272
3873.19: 306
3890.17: 216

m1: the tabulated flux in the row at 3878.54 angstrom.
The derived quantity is 217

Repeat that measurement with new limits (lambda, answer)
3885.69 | 221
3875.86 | 240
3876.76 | 241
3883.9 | 229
